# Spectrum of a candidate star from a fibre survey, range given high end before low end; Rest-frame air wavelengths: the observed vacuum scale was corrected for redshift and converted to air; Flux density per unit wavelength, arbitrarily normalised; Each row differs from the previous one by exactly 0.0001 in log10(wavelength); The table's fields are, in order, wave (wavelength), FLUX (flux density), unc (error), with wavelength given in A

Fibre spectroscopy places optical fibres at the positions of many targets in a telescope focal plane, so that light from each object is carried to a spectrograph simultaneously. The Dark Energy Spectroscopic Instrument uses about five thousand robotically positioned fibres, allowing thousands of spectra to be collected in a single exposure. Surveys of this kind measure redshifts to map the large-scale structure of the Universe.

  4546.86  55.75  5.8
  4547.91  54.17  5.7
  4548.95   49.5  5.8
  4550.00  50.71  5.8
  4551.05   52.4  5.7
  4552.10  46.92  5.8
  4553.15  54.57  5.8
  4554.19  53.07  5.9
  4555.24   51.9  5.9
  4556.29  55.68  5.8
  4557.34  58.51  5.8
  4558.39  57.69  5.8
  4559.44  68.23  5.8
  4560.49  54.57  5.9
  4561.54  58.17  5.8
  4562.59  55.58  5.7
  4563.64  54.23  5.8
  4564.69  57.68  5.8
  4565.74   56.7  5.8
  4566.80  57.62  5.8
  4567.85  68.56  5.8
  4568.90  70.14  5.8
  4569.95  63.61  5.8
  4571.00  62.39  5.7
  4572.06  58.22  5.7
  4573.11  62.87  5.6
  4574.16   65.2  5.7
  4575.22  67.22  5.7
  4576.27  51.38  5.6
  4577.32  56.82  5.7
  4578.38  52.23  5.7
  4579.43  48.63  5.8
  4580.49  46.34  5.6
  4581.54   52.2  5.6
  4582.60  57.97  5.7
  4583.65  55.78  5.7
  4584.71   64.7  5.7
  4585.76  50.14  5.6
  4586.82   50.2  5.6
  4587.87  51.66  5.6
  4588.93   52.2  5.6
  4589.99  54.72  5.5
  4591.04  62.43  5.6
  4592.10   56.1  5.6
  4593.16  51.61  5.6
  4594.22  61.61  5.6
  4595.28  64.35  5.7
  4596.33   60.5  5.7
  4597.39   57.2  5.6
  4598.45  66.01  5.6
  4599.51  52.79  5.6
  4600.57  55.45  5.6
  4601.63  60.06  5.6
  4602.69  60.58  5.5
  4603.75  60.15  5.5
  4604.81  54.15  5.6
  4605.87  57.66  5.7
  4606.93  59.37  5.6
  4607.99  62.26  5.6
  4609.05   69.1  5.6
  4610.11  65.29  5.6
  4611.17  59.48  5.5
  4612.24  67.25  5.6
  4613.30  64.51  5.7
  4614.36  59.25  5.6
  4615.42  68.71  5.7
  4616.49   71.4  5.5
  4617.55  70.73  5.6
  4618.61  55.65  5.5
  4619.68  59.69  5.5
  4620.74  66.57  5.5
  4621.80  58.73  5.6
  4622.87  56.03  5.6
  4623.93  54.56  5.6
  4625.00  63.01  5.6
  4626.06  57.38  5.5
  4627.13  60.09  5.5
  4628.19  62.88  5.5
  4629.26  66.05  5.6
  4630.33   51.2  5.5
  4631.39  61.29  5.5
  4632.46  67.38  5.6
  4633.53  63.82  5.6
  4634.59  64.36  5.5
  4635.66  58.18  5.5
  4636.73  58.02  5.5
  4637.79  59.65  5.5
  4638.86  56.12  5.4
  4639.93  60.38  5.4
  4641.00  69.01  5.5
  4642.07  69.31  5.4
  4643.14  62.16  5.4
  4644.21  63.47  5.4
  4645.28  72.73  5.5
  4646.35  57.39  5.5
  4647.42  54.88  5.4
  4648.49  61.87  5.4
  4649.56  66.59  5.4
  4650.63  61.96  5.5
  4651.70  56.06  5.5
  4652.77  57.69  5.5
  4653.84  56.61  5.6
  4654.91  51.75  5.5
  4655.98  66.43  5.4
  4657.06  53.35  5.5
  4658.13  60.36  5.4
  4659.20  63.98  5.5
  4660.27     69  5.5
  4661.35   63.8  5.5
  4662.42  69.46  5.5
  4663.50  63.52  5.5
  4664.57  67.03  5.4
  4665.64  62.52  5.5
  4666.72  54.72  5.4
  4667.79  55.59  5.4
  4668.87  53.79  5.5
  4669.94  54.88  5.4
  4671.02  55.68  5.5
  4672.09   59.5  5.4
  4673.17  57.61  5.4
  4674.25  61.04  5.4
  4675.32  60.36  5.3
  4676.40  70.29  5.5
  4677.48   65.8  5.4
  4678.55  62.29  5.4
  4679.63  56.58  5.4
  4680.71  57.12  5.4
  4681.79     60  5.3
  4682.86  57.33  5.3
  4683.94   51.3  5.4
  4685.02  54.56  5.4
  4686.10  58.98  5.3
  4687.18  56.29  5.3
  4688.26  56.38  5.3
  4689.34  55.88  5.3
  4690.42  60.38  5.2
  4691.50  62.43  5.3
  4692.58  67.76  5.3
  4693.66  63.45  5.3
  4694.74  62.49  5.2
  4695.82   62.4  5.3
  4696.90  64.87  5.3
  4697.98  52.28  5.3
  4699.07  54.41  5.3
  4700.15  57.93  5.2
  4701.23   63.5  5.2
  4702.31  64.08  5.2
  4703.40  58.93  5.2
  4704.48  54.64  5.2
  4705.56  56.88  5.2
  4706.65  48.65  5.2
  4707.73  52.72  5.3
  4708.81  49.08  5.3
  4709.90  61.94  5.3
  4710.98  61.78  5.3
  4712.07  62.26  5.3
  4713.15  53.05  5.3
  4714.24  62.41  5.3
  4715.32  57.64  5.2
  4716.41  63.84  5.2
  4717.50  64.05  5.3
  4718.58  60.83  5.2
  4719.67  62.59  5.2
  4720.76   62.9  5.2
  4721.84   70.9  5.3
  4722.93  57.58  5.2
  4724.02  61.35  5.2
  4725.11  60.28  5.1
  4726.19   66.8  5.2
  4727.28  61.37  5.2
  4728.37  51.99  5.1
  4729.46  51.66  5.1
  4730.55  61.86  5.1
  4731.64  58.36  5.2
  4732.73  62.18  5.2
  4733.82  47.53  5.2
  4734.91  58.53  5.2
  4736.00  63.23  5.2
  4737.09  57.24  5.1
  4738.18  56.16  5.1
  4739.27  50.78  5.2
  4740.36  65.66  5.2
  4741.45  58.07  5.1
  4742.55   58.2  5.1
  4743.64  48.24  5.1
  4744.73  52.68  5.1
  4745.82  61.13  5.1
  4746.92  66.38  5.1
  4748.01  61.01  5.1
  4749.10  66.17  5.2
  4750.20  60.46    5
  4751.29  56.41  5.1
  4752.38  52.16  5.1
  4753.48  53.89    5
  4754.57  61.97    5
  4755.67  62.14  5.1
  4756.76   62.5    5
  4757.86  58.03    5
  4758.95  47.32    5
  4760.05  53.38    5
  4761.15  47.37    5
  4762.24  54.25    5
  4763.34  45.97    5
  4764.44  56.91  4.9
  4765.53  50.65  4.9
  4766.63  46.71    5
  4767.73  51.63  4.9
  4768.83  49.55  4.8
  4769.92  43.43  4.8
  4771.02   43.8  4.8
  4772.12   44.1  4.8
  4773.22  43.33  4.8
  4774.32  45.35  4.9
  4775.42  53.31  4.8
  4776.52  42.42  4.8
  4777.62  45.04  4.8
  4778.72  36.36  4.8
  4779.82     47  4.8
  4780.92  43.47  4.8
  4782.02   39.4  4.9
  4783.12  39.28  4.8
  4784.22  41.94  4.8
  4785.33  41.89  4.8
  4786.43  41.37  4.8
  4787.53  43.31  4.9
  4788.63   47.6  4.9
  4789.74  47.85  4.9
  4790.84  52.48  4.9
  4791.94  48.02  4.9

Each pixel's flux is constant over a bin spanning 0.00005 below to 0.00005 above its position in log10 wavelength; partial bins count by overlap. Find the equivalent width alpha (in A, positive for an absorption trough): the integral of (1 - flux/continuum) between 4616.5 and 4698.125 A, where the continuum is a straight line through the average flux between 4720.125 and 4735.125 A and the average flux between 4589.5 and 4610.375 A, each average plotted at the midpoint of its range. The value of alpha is -1.6 A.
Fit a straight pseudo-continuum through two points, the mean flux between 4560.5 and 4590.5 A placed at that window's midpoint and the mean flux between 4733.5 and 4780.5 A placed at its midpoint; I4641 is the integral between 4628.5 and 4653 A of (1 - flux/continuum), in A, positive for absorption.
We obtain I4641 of -2.7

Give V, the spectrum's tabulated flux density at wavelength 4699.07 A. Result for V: 54.41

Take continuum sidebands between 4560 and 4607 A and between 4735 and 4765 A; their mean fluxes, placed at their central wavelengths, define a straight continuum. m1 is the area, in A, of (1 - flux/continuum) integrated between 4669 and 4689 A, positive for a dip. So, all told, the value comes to -0.43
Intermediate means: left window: 57.7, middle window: 58.5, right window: 57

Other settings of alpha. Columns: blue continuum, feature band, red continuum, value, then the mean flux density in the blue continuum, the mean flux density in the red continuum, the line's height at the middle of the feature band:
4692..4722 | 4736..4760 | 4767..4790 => -3.3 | 59.8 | 44.3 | 50.9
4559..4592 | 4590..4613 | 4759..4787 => -1.6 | 57.6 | 45.9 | 56.1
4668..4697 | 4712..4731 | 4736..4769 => -1.0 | 59.5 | 56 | 57.5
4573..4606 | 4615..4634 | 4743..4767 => -1.8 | 56.8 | 55.8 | 56.6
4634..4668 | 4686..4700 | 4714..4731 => 0.3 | 61.6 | 61.1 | 61.3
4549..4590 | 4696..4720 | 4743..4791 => -3.0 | 56.5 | 50.2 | 52.1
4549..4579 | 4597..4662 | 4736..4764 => -4.4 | 57.8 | 56.8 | 57.5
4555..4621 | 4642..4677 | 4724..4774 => -2.1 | 59.2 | 55.4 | 57.5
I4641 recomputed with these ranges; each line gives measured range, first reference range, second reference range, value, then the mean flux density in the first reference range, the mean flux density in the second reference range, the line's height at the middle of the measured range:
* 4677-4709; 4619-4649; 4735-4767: 0.24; 61.3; 56.5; 58.8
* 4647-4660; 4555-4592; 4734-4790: -1.09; 57.5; 51.4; 54.9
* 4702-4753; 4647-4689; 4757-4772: -4.83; 59.7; 50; 53.7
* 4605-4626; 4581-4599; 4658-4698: -1.57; 57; 60.4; 58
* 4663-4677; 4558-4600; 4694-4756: -0.29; 57.9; 58.9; 58.5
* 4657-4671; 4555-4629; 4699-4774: -0.73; 59.2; 56.7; 58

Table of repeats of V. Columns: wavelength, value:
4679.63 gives 56.58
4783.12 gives 39.28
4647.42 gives 54.88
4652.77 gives 57.69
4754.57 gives 61.97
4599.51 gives 52.79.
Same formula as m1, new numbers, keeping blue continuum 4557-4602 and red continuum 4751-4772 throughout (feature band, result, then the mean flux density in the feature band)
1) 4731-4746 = -1.11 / 56.9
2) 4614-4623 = -1.06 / 63.3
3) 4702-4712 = -0.49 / 56.6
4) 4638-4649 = -1.32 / 62.6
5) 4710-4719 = -1.18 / 60.8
